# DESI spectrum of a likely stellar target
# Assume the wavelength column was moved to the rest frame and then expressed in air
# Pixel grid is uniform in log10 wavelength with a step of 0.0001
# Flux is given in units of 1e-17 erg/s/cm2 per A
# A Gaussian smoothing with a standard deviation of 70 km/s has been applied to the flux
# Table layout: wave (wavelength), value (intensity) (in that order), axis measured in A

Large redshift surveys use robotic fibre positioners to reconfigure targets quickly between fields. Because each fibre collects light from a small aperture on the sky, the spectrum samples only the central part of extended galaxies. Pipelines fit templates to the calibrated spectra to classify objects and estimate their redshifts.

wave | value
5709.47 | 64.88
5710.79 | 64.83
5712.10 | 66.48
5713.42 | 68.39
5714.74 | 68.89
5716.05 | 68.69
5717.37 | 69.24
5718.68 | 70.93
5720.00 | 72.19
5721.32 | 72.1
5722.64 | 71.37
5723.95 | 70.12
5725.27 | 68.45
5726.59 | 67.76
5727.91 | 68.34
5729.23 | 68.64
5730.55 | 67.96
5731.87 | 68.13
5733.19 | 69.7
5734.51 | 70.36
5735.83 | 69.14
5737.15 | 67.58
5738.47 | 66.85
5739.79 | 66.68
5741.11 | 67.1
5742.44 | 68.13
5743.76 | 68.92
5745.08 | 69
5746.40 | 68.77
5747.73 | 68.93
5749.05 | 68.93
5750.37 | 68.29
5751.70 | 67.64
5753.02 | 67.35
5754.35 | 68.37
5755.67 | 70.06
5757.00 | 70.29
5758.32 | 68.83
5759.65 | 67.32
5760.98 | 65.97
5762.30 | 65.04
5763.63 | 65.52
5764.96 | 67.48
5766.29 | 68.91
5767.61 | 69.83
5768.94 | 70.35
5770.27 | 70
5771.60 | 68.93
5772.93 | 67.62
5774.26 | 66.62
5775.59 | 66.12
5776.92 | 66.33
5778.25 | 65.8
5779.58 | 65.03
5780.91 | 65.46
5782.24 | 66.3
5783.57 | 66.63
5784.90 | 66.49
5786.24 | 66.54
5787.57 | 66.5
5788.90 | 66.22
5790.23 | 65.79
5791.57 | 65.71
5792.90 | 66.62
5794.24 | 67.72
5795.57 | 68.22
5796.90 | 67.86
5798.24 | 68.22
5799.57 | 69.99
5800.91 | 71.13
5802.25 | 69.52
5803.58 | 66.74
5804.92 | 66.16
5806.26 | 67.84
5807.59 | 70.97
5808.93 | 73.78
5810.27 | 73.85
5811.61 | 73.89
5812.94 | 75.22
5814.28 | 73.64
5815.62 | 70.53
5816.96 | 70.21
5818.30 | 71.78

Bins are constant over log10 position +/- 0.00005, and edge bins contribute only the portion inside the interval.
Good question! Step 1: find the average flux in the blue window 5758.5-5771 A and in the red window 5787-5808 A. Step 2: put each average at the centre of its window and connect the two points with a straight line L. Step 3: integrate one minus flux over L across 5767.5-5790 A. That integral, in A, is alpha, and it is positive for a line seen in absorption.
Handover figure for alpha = 0.3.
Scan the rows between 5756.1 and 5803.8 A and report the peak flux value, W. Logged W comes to 71.13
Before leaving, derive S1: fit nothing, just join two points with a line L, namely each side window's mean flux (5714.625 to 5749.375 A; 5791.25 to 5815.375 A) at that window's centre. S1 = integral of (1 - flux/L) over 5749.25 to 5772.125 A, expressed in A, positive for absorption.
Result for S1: 0.4 A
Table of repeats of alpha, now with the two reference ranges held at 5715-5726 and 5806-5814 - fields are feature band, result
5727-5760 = 1.19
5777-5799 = 1.75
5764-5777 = 0.64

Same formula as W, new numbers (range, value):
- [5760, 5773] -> 70.35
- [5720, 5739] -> 72.19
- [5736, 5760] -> 70.29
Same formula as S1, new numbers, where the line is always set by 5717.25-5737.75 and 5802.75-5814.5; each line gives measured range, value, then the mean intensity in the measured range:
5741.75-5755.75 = 0.29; 68.5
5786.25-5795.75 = 0.58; 66.6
